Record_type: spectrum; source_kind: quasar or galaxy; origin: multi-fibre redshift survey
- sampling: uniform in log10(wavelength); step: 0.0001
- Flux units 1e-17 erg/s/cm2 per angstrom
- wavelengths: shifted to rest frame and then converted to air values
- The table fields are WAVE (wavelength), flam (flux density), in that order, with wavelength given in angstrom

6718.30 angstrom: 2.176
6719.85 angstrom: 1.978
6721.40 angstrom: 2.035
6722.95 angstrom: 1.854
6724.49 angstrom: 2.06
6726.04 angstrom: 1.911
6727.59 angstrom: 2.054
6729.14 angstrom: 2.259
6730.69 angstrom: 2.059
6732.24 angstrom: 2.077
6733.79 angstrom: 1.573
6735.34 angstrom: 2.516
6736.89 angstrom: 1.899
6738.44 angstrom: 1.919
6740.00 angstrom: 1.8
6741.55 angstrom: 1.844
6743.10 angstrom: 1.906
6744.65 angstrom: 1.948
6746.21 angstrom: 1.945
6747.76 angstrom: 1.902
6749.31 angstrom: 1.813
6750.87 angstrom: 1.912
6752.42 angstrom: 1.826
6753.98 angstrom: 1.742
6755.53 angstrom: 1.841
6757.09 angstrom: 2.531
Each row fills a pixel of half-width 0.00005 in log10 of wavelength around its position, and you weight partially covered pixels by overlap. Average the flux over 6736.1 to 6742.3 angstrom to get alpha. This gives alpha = 1.87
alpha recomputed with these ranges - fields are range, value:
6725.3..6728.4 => 1.99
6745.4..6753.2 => 1.88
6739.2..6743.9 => 1.85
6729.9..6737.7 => 2.03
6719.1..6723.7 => 1.95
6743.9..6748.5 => 1.93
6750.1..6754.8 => 1.83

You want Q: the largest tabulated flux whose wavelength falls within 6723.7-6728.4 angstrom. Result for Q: 2.06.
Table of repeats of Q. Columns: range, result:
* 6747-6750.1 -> 1.902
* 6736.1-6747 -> 1.948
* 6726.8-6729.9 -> 2.259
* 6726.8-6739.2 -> 2.516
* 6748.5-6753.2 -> 1.912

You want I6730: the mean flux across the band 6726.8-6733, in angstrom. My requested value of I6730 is 2.11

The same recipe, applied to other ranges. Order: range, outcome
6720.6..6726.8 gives 1.97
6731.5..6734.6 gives 1.83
